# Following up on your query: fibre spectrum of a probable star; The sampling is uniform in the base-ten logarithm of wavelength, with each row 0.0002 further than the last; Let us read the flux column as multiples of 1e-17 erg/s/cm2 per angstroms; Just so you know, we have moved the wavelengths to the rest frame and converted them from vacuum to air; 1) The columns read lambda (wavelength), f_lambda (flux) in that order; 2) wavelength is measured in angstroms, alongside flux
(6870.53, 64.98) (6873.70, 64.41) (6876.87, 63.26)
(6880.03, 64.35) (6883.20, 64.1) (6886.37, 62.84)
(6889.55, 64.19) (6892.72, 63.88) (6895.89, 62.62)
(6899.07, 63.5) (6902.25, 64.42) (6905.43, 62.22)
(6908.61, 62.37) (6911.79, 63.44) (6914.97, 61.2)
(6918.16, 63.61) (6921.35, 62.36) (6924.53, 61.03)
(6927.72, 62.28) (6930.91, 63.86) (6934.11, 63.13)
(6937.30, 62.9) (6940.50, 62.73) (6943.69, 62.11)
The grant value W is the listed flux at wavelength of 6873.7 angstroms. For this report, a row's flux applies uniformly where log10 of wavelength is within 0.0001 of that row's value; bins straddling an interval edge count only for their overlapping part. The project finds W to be 64.41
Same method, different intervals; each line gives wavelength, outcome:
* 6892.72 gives 63.88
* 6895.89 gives 62.62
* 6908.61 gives 62.37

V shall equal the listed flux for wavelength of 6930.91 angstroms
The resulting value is 63.86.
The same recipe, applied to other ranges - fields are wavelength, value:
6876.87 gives 63.26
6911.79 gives 63.44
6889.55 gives 64.19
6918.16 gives 63.61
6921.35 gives 62.36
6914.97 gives 61.2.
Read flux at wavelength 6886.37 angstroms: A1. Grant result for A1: 62.84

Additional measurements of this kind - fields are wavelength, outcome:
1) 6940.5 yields 62.73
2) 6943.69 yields 62.11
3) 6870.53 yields 64.98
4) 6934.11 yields 63.13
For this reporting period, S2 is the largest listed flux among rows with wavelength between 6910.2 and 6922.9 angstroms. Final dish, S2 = 63.61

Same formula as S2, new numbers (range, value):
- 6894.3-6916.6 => 64.42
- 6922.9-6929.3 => 62.28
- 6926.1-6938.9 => 63.86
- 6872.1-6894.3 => 64.41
